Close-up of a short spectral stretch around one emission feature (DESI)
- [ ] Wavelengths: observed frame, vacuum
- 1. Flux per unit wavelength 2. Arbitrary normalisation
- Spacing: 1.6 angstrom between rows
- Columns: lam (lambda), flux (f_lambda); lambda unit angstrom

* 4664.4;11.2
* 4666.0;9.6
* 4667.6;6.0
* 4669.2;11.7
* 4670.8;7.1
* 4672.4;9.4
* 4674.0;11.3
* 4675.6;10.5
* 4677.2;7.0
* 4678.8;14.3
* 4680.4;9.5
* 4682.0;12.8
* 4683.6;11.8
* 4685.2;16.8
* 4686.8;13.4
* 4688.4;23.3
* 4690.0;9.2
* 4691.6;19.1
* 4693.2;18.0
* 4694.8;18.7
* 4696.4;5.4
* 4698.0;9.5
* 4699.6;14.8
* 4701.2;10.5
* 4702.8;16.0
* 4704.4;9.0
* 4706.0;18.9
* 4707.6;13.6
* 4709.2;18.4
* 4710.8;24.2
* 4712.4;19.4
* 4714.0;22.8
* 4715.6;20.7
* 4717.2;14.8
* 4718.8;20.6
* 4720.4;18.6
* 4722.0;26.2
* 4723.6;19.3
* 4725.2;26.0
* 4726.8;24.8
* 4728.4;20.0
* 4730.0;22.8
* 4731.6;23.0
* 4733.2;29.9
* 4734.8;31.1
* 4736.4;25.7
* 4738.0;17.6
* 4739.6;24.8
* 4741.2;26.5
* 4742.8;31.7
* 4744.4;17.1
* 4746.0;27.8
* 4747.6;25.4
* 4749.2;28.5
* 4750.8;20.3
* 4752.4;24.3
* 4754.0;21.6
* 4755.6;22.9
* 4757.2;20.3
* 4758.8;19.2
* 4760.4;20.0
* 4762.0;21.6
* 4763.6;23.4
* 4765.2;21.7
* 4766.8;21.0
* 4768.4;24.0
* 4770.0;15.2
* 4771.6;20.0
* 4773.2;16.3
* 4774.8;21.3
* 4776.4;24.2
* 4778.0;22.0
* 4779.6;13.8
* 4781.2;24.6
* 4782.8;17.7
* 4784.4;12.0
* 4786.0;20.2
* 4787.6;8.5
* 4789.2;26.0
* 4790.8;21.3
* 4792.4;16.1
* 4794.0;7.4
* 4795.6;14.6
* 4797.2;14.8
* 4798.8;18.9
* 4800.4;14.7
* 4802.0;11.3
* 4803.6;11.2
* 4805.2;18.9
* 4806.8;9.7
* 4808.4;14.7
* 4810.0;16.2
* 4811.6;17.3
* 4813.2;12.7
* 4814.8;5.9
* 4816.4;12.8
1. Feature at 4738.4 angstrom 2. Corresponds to C IV 1549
